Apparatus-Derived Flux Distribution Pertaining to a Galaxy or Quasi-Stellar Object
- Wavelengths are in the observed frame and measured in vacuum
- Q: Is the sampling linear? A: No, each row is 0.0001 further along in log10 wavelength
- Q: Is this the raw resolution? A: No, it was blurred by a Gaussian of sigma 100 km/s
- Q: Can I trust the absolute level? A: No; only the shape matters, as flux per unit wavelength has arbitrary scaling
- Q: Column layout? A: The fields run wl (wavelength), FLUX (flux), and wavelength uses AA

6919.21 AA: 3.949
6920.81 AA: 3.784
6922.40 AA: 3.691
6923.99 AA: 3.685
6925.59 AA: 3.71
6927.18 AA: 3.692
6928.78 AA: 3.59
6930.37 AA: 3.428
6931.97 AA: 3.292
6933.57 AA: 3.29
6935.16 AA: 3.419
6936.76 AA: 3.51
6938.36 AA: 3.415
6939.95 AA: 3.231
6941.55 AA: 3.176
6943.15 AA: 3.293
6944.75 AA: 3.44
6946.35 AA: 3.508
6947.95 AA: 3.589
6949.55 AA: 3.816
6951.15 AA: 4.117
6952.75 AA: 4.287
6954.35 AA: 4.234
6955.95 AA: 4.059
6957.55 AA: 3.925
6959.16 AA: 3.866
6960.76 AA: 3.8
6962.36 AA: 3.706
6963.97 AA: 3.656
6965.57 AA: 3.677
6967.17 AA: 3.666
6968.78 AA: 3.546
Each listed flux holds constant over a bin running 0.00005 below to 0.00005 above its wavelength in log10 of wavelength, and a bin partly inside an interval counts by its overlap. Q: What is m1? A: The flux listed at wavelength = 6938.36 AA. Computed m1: 3.415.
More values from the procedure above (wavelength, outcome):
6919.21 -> 3.949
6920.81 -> 3.784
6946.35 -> 3.508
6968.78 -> 3.546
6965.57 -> 3.677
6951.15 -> 4.117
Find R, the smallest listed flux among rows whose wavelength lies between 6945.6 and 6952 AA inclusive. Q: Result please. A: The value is 3.508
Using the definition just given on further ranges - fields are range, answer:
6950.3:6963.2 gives 3.706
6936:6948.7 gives 3.176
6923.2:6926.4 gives 3.685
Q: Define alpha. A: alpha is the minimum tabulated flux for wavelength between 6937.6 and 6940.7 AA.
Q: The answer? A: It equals 3.231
